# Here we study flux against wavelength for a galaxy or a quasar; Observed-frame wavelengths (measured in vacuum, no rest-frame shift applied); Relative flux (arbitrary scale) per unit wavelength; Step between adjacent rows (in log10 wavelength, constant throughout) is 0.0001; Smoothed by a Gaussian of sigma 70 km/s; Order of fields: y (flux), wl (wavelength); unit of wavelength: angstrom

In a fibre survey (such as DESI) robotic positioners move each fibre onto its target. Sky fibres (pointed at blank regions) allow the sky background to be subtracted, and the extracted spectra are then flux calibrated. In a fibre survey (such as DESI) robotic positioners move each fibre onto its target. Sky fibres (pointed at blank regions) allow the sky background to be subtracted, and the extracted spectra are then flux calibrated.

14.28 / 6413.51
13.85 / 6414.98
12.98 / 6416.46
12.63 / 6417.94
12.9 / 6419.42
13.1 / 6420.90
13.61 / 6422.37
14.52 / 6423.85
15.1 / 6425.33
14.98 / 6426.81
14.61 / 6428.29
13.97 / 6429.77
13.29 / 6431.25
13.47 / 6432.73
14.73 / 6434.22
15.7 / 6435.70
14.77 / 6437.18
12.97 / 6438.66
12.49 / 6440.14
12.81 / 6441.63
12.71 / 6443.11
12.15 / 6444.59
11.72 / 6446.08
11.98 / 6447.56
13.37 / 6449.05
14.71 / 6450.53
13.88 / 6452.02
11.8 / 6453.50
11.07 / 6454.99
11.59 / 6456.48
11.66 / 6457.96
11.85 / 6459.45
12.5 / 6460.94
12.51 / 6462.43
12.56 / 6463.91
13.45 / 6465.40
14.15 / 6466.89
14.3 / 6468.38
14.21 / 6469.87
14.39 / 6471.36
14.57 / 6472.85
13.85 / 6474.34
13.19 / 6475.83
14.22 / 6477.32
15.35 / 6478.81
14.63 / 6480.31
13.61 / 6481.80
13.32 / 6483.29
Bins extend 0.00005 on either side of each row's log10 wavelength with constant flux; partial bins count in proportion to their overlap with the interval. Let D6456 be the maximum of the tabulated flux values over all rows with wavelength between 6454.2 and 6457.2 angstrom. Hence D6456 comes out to 11.59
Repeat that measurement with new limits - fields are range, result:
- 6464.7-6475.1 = 14.57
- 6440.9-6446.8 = 12.81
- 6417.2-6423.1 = 13.61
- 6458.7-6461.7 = 12.5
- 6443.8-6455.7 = 14.71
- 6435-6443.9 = 15.7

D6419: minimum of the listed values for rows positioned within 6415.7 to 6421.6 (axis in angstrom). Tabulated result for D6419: 12.63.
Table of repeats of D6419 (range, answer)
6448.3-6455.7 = 11.07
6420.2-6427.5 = 13.1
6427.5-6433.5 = 13.29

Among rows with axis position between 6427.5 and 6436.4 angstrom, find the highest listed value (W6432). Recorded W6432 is 15.7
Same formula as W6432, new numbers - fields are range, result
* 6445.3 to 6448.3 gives 11.98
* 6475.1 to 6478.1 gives 14.22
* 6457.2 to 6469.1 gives 14.3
